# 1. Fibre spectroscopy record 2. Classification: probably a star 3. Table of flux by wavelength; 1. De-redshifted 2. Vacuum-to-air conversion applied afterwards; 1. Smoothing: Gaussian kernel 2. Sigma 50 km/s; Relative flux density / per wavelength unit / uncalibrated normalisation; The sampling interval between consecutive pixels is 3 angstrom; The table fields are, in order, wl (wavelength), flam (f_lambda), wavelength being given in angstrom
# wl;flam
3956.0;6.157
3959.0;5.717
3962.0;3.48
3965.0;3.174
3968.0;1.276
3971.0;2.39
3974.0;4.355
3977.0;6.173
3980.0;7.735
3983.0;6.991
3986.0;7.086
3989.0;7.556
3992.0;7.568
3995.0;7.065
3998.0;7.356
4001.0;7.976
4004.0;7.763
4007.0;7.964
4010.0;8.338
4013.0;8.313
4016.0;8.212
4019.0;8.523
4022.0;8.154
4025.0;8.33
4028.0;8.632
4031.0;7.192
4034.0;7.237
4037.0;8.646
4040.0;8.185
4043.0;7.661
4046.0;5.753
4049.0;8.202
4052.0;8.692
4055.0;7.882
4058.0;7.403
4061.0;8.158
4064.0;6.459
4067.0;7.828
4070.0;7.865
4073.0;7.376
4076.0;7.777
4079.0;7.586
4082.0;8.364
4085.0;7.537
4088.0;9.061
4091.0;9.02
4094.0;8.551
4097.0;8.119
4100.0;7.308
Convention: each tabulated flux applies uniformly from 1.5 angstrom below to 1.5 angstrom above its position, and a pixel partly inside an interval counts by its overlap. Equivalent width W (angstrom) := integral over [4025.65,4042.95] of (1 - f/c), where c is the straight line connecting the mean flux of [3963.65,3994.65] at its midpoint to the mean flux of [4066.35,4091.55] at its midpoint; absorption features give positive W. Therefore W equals -2.71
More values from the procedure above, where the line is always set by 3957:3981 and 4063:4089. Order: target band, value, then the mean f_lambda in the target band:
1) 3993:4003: -4.4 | 7.49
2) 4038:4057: -2.6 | 7.74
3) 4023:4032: -2.8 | 8.1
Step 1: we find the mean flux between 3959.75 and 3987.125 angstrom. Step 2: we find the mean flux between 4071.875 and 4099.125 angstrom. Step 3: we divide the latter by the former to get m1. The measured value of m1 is 1.72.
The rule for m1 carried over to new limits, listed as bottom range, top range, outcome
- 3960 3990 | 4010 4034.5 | 1.63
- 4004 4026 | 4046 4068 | 0.93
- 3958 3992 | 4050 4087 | 1.50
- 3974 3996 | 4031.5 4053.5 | 1.11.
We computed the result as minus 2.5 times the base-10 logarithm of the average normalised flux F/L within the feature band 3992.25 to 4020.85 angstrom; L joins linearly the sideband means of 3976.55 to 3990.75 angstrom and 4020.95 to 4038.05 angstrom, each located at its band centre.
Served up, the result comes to -0.05 mag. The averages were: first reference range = 7.19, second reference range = 8.01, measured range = 7.93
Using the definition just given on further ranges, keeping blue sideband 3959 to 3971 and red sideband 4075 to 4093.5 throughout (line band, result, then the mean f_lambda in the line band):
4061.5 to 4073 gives 0.01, 7.45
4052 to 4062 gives -0.13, 7.93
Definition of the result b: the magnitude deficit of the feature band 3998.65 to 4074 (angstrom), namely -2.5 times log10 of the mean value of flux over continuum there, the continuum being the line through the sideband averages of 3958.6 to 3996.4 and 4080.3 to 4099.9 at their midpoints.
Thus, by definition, -0.14 mag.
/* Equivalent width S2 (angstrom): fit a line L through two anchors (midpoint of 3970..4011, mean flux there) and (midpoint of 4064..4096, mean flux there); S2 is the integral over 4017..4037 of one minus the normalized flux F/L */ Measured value -1.9 angstrom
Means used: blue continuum 6.92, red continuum 8.02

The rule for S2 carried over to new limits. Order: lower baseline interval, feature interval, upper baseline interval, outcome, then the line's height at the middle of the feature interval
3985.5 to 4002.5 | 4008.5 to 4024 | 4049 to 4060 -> -1.30 angstrom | 7.67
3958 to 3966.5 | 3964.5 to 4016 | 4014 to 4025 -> -2.36 angstrom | 6.12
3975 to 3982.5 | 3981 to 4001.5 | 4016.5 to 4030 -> -0.36 angstrom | 7.23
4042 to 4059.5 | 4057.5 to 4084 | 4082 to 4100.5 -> 1.01 angstrom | 7.96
